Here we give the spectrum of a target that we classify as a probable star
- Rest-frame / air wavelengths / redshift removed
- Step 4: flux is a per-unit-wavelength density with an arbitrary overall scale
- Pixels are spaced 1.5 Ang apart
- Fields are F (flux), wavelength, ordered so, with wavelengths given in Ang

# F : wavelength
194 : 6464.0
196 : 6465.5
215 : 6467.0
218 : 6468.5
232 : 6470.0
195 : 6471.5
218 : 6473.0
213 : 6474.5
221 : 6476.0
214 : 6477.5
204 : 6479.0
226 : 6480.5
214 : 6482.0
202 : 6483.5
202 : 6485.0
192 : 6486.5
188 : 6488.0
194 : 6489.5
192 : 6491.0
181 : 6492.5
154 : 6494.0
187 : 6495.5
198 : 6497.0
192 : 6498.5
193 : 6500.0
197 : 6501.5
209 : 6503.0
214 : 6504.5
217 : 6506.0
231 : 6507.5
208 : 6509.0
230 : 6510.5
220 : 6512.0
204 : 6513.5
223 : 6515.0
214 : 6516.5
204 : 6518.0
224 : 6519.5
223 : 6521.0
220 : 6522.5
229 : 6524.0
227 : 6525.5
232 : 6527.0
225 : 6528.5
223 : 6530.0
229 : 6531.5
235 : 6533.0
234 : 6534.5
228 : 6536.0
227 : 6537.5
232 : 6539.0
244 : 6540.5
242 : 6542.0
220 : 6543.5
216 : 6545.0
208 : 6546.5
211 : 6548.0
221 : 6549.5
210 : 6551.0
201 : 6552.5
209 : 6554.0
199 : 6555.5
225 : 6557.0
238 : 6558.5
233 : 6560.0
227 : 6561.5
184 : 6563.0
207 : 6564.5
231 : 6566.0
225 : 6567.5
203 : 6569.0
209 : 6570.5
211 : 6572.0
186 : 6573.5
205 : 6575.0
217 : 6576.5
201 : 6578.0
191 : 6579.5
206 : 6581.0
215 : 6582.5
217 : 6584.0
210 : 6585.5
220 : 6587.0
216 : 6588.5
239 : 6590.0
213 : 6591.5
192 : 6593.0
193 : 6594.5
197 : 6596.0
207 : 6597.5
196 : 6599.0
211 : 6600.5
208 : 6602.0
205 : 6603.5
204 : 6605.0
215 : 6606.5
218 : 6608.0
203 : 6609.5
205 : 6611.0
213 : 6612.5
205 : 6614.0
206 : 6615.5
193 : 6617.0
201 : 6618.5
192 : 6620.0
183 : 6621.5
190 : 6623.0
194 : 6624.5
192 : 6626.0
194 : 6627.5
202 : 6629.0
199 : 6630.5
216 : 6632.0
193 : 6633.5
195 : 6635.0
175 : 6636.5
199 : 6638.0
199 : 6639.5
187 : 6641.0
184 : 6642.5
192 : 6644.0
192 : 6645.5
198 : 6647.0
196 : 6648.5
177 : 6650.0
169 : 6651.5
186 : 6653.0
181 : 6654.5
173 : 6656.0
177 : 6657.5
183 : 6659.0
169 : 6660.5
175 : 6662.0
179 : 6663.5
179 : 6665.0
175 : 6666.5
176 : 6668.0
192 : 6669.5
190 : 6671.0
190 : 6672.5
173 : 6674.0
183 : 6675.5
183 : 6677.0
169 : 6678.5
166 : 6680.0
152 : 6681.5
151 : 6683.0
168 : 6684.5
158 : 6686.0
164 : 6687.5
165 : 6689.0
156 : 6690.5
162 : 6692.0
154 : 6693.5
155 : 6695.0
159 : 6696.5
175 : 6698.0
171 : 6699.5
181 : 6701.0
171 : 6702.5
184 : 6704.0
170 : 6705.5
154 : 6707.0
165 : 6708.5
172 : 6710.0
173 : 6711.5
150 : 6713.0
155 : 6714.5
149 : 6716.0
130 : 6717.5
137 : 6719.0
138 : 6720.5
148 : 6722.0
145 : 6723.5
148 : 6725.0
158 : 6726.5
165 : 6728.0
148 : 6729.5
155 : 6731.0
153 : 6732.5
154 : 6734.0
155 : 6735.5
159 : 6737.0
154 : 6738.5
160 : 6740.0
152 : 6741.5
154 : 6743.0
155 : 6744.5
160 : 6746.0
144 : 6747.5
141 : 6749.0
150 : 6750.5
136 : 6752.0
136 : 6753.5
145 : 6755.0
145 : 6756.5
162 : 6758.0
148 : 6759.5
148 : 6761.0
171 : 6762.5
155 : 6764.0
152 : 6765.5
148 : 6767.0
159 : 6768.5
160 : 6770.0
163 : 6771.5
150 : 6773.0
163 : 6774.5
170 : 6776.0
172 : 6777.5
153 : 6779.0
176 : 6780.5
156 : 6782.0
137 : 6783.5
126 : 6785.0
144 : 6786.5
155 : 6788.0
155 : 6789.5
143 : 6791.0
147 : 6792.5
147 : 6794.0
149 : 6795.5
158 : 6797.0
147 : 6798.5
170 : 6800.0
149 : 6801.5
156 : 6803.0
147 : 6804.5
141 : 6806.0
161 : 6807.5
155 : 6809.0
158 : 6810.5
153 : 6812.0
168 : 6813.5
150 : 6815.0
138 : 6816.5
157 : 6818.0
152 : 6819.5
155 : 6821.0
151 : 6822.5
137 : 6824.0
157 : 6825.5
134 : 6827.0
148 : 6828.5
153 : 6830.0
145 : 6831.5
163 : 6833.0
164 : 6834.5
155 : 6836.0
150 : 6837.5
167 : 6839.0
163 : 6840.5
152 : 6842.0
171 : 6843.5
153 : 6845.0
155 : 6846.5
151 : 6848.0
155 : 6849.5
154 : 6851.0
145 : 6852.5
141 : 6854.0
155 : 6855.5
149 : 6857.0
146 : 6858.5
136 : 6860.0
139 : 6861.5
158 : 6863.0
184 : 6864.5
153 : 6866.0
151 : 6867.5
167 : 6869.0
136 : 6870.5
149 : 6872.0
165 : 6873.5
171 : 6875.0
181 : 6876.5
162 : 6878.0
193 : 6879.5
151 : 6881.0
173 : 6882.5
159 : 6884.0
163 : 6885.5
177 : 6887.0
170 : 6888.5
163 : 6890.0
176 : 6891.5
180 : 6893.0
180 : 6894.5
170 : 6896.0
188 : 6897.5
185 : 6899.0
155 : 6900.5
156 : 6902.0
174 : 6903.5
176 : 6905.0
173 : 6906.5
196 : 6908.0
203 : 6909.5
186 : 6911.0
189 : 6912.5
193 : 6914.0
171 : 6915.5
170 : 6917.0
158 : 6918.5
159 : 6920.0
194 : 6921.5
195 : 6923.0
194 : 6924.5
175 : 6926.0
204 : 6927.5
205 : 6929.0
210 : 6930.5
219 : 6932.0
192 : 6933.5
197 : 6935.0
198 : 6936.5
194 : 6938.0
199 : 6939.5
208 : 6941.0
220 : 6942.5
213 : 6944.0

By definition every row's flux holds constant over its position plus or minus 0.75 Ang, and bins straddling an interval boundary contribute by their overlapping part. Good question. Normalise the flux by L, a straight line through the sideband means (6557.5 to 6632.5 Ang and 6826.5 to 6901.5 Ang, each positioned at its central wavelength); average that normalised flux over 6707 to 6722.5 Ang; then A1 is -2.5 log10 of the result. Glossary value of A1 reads 0.221 mag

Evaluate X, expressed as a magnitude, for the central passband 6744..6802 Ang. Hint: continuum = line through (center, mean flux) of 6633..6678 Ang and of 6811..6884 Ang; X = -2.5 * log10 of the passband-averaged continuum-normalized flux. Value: 0.10 mag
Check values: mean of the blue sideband 184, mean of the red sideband 155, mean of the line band 152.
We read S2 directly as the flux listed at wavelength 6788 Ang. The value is 155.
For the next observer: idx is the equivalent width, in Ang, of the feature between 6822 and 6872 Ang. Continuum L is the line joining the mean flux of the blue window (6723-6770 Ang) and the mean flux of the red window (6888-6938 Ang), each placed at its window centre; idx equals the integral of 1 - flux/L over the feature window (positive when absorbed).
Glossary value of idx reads 5.4 Ang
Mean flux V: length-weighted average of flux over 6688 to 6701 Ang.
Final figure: 163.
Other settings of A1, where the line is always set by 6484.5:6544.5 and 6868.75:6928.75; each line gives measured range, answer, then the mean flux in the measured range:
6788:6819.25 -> 0.21 mag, 153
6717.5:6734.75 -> 0.28 mag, 149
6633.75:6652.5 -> 0.07 mag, 189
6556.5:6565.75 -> -0.05 mag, 219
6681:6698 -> 0.22 mag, 159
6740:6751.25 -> 0.25 mag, 151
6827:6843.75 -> 0.16 mag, 156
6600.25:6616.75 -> -0.02 mag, 208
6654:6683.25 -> 0.13 mag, 176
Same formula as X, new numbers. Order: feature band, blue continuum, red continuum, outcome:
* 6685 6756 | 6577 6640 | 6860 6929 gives 0.222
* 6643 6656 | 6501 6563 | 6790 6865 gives 0.046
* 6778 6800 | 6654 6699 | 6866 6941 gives 0.162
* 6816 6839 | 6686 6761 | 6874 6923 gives 0.108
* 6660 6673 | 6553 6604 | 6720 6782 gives 0.005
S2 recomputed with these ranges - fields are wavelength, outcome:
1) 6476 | 221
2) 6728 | 165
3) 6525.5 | 227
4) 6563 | 184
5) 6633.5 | 193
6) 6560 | 233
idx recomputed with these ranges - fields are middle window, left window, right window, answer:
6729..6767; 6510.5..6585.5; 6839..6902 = 6.5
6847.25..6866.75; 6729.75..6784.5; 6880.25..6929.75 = 2.1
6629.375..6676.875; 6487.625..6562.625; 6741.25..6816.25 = -0.6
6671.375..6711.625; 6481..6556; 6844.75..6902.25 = 4.3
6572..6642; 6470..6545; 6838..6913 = -0.8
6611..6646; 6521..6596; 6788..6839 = 0.6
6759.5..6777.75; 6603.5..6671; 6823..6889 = 1.3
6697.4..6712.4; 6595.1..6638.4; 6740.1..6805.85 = 0.2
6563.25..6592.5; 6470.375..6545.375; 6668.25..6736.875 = -2.4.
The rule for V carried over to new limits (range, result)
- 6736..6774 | 152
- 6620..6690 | 182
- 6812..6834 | 151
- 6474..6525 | 207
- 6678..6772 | 156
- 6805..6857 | 153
